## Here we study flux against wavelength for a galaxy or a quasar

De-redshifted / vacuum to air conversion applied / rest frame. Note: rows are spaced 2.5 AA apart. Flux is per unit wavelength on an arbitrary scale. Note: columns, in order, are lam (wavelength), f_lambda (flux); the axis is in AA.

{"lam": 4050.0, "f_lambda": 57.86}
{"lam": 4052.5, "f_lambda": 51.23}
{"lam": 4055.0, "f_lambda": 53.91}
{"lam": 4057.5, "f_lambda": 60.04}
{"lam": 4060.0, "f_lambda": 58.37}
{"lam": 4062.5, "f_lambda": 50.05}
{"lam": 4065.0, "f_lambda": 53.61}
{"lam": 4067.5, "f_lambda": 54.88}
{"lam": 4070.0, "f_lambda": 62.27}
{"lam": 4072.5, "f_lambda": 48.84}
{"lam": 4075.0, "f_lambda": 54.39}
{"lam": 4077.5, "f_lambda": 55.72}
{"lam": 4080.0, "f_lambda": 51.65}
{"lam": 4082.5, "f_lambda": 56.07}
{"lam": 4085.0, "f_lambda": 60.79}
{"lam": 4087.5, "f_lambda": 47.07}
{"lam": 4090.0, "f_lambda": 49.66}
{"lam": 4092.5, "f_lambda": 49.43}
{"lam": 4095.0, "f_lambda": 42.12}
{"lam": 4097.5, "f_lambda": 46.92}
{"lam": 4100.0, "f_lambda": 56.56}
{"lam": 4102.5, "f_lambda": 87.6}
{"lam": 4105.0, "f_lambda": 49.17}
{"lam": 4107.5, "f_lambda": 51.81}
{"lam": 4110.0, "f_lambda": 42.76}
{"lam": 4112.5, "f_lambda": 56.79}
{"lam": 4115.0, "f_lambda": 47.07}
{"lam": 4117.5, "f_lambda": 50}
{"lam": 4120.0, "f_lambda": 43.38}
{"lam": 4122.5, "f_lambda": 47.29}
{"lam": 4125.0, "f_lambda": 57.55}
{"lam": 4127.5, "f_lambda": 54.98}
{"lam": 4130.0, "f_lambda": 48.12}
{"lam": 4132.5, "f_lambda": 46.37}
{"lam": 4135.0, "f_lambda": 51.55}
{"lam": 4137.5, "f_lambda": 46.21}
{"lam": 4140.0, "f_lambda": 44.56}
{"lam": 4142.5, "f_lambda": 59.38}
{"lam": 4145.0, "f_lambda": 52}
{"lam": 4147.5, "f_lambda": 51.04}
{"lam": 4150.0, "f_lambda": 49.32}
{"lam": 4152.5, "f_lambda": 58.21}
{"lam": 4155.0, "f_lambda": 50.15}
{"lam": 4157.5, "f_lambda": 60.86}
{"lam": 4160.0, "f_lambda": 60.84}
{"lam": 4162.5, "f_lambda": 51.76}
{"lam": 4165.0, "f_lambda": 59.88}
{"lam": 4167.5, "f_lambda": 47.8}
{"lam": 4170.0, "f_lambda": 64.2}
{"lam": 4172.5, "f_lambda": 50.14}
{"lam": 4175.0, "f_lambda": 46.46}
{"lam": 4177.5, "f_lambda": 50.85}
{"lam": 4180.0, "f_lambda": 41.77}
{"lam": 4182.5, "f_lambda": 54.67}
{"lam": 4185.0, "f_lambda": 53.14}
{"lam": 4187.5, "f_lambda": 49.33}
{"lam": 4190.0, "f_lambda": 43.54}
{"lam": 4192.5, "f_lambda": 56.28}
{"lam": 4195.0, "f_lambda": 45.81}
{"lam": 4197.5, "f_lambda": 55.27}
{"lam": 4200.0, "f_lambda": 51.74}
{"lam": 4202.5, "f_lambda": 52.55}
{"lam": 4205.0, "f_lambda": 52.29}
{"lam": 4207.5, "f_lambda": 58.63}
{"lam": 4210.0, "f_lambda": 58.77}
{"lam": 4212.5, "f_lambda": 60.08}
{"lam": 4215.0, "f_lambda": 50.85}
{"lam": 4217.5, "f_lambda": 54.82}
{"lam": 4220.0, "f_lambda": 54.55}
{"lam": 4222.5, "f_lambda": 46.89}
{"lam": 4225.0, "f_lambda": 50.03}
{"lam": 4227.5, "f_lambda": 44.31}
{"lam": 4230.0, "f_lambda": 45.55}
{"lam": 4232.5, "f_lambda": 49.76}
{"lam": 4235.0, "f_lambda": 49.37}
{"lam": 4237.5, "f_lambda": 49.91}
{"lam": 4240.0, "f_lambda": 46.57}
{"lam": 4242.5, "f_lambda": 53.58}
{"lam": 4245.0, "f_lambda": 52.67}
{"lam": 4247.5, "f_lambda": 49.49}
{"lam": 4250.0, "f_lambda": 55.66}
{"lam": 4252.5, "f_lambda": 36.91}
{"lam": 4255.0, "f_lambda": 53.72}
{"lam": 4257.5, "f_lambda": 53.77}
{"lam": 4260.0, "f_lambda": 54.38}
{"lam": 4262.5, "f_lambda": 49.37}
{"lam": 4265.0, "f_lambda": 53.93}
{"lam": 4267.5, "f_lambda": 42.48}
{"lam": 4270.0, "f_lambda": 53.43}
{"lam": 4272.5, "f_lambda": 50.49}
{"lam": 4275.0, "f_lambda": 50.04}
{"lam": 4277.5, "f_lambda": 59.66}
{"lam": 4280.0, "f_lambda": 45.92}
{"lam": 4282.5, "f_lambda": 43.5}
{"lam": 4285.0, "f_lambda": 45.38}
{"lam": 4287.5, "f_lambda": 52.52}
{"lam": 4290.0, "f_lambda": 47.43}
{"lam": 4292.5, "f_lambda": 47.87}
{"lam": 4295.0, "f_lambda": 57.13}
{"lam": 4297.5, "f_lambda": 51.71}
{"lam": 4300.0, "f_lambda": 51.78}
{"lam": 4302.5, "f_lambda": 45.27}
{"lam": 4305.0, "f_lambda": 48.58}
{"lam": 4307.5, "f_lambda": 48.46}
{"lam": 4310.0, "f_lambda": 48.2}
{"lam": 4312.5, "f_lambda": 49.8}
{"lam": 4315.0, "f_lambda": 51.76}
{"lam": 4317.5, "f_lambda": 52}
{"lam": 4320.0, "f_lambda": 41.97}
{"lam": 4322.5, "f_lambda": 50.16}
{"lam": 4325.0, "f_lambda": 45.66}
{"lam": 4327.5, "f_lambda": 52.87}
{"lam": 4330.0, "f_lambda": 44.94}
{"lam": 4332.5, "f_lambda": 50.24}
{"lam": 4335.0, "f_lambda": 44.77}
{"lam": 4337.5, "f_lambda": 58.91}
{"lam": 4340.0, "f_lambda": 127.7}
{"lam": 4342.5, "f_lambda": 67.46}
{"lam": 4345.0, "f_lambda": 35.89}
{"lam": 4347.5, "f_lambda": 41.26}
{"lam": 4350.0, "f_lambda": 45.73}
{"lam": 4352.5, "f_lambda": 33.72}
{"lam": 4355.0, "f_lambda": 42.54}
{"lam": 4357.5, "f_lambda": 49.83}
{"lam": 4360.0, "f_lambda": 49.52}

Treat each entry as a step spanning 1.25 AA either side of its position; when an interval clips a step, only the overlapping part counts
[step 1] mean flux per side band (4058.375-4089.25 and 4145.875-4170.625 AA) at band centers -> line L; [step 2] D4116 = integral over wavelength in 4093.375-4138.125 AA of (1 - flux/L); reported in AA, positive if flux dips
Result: 2.7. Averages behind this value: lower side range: 54.5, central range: 51.5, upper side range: 55.1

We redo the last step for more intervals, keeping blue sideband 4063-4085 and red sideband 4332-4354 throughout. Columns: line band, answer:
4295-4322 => 3.2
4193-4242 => 3.5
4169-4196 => 2.4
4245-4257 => 1.3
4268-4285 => 1.9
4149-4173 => -0.1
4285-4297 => 1.1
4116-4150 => 3.1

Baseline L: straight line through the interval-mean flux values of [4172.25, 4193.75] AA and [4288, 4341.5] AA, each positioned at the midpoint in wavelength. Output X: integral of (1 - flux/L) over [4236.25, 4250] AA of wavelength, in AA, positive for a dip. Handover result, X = 0.09 AA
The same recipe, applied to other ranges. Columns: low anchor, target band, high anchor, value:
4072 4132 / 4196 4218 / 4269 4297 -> -1.6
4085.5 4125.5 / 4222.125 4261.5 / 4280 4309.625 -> 0.1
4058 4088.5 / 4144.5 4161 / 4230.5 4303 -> -0.6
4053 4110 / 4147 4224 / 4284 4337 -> -1.6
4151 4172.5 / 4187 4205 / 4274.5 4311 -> 1.2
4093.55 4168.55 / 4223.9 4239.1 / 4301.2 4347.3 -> 1.4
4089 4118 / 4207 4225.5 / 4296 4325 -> -1.4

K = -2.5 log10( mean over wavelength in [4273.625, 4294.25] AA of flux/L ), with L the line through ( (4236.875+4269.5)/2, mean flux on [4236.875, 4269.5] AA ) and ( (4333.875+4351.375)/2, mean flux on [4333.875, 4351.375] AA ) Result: 0.09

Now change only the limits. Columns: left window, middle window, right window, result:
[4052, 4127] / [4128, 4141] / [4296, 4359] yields 0.11 mag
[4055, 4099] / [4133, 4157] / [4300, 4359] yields 0.02 mag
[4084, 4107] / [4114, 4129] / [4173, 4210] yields 0.07 mag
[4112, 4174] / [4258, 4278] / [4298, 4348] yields 0.03 mag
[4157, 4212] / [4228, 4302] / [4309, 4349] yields 0.07 mag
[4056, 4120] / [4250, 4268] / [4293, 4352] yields 0.06 mag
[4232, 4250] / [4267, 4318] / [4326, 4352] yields 0.08 mag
